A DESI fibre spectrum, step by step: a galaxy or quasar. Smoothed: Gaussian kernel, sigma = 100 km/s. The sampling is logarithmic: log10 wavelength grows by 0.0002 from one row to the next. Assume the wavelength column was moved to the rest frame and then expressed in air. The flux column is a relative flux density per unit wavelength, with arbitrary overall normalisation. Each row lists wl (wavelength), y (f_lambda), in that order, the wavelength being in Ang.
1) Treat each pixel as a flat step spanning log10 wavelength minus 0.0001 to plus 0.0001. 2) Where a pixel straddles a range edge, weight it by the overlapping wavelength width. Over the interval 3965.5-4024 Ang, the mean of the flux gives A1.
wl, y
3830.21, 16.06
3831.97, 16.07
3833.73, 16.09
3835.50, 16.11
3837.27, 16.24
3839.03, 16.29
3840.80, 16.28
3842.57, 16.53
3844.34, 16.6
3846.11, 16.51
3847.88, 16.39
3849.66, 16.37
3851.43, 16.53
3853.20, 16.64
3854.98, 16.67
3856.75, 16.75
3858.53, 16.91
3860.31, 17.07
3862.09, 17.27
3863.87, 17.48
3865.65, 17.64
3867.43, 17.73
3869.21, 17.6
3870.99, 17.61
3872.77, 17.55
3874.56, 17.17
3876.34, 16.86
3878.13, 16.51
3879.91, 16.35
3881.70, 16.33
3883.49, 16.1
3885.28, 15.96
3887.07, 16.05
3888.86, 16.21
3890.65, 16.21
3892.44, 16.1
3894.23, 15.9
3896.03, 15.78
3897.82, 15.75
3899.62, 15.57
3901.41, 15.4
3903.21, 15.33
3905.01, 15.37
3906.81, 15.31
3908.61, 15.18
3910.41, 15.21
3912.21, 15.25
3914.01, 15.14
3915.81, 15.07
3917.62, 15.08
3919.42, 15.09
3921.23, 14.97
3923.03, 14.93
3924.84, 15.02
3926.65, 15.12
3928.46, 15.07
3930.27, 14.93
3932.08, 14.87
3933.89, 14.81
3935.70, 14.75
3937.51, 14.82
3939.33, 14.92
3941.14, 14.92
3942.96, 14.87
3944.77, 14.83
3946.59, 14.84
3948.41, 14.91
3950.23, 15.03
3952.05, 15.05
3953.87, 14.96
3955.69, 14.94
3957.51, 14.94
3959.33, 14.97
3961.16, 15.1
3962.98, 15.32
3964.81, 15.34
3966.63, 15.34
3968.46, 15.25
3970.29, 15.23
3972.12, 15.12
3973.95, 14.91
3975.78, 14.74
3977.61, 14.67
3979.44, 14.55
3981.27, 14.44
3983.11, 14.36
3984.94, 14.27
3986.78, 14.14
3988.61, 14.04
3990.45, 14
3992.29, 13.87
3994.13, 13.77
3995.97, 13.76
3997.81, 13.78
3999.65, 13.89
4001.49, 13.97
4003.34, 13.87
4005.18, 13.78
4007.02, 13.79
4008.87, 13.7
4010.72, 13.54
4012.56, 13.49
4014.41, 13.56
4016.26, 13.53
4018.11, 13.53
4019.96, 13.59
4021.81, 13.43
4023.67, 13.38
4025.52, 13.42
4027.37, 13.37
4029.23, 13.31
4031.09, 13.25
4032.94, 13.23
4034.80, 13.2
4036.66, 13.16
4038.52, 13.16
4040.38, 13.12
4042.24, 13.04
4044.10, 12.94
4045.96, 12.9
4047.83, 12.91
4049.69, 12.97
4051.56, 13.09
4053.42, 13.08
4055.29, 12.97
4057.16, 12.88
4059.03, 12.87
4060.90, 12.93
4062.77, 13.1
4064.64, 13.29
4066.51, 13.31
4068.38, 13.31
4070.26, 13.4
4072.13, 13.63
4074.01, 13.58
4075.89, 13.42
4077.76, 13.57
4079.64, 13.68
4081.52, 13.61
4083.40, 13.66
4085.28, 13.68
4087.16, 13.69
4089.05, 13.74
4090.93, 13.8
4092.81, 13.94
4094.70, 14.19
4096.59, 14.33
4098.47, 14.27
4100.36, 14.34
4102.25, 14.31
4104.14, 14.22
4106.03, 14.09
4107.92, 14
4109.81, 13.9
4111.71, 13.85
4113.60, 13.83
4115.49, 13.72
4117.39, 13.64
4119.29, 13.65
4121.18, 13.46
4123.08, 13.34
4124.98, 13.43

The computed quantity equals 14.1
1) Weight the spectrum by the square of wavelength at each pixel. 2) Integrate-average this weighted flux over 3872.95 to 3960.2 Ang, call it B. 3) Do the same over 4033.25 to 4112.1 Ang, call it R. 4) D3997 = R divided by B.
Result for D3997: 0.95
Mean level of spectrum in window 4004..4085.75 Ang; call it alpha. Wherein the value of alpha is 13.3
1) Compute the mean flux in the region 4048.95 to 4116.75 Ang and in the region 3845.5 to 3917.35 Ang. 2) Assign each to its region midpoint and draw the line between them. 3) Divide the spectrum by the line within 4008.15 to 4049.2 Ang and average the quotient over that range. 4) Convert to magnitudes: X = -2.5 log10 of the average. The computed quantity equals 0.082 mag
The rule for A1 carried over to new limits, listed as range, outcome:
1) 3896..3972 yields 15.1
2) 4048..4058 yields 13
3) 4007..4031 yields 13.5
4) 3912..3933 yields 15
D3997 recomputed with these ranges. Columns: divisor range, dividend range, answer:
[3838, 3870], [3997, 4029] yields 0.88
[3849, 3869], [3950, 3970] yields 0.93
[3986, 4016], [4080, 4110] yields 1.06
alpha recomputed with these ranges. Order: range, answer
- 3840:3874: 17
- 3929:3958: 14.9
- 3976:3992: 14.3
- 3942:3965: 15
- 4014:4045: 13.3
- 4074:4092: 13.7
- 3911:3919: 15.1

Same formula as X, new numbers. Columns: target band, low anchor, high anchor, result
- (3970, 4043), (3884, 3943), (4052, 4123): 0.05 mag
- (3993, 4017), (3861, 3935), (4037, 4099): 0.05 mag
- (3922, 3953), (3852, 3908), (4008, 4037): 0.02 mag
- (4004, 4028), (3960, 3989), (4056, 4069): 0.04 mag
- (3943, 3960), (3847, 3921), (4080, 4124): 0.04 mag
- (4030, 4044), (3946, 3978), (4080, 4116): 0.10 mag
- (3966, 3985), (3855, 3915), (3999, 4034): -0.03 mag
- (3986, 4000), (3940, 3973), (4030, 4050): 0.02 mag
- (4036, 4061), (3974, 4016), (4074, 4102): 0.07 mag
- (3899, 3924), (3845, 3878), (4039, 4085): 0.06 mag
